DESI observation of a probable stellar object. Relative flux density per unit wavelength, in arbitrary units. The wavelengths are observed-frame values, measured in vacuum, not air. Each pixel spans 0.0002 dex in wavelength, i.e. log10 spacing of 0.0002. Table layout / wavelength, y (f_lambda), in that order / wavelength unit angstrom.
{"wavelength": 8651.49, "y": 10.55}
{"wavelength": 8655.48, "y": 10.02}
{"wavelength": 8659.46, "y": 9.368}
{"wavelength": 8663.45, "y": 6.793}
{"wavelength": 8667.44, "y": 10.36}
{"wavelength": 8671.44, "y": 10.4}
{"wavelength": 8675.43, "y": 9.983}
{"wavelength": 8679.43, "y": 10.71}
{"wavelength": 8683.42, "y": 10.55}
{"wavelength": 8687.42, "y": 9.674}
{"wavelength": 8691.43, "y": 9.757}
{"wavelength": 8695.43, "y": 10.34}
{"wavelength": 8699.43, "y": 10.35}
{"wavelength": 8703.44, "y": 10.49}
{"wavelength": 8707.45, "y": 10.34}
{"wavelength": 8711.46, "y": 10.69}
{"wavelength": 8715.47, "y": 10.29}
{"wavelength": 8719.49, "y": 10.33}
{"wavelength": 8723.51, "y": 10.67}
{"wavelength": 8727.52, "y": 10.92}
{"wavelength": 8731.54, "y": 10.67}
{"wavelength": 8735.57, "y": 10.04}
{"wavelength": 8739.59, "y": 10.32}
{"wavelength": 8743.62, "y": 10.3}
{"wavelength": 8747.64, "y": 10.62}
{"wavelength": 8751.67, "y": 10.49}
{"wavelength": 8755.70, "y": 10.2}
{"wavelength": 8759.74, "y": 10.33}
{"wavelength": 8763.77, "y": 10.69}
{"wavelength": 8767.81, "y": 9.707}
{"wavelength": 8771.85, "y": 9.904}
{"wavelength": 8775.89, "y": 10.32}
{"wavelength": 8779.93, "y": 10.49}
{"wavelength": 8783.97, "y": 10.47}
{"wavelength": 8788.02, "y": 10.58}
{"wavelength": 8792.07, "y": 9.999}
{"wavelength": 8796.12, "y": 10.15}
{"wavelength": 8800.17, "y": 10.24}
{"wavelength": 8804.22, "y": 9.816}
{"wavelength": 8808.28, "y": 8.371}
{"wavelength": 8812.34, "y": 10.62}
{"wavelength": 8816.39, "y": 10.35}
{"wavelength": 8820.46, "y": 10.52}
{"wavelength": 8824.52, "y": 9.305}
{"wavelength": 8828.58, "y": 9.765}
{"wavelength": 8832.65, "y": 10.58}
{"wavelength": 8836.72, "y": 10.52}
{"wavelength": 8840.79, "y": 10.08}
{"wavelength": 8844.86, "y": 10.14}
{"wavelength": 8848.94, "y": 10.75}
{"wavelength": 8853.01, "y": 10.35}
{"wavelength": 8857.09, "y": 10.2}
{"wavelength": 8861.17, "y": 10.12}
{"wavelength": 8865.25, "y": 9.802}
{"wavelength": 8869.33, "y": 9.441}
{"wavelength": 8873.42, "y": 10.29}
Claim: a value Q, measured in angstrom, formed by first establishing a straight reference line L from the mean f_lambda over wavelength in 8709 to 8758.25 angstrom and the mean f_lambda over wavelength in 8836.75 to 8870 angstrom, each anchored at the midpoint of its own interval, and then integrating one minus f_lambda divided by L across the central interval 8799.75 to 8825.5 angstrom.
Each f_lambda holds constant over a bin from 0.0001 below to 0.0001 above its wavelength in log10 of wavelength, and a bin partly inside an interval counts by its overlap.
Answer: 0.9 angstrom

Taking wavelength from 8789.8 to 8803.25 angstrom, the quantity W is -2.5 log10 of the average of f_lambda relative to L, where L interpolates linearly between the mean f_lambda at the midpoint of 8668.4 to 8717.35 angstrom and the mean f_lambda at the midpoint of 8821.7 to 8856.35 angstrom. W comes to 0.01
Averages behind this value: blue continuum 10.3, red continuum 10.2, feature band 10.1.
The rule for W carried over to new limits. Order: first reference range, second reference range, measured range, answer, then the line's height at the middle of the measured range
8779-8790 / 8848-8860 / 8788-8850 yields 0.039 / 10.5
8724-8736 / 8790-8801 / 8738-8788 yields 0.004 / 10.4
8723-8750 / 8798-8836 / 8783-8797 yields -0.015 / 10.1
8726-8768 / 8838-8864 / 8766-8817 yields 0.029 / 10.3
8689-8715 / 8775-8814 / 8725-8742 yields -0.026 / 10.2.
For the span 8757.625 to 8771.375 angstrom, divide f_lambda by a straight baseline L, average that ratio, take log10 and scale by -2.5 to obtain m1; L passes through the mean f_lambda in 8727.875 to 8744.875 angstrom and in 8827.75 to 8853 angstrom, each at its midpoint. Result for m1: 0.02 mag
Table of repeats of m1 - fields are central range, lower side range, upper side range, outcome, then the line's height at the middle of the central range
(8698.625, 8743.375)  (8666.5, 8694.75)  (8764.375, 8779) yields -0.03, 10.2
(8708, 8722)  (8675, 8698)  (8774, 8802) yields -0.02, 10.2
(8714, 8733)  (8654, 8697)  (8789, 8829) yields -0.08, 9.85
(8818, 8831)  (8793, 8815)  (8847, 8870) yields 0.01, 9.97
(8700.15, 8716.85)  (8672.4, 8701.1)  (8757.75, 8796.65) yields -0.02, 10.2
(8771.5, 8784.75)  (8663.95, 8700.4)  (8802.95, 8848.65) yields -0.03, 10.1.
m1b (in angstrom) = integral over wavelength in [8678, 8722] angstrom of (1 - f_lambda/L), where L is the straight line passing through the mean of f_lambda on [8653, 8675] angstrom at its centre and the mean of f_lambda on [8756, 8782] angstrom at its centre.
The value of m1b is -2.70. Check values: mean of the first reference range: 9.46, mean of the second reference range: 10.2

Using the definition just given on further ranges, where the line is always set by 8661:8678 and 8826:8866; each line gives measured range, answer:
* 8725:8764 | -2.73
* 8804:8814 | 0.53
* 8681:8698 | -1.05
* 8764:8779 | -0.32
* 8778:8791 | -0.69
